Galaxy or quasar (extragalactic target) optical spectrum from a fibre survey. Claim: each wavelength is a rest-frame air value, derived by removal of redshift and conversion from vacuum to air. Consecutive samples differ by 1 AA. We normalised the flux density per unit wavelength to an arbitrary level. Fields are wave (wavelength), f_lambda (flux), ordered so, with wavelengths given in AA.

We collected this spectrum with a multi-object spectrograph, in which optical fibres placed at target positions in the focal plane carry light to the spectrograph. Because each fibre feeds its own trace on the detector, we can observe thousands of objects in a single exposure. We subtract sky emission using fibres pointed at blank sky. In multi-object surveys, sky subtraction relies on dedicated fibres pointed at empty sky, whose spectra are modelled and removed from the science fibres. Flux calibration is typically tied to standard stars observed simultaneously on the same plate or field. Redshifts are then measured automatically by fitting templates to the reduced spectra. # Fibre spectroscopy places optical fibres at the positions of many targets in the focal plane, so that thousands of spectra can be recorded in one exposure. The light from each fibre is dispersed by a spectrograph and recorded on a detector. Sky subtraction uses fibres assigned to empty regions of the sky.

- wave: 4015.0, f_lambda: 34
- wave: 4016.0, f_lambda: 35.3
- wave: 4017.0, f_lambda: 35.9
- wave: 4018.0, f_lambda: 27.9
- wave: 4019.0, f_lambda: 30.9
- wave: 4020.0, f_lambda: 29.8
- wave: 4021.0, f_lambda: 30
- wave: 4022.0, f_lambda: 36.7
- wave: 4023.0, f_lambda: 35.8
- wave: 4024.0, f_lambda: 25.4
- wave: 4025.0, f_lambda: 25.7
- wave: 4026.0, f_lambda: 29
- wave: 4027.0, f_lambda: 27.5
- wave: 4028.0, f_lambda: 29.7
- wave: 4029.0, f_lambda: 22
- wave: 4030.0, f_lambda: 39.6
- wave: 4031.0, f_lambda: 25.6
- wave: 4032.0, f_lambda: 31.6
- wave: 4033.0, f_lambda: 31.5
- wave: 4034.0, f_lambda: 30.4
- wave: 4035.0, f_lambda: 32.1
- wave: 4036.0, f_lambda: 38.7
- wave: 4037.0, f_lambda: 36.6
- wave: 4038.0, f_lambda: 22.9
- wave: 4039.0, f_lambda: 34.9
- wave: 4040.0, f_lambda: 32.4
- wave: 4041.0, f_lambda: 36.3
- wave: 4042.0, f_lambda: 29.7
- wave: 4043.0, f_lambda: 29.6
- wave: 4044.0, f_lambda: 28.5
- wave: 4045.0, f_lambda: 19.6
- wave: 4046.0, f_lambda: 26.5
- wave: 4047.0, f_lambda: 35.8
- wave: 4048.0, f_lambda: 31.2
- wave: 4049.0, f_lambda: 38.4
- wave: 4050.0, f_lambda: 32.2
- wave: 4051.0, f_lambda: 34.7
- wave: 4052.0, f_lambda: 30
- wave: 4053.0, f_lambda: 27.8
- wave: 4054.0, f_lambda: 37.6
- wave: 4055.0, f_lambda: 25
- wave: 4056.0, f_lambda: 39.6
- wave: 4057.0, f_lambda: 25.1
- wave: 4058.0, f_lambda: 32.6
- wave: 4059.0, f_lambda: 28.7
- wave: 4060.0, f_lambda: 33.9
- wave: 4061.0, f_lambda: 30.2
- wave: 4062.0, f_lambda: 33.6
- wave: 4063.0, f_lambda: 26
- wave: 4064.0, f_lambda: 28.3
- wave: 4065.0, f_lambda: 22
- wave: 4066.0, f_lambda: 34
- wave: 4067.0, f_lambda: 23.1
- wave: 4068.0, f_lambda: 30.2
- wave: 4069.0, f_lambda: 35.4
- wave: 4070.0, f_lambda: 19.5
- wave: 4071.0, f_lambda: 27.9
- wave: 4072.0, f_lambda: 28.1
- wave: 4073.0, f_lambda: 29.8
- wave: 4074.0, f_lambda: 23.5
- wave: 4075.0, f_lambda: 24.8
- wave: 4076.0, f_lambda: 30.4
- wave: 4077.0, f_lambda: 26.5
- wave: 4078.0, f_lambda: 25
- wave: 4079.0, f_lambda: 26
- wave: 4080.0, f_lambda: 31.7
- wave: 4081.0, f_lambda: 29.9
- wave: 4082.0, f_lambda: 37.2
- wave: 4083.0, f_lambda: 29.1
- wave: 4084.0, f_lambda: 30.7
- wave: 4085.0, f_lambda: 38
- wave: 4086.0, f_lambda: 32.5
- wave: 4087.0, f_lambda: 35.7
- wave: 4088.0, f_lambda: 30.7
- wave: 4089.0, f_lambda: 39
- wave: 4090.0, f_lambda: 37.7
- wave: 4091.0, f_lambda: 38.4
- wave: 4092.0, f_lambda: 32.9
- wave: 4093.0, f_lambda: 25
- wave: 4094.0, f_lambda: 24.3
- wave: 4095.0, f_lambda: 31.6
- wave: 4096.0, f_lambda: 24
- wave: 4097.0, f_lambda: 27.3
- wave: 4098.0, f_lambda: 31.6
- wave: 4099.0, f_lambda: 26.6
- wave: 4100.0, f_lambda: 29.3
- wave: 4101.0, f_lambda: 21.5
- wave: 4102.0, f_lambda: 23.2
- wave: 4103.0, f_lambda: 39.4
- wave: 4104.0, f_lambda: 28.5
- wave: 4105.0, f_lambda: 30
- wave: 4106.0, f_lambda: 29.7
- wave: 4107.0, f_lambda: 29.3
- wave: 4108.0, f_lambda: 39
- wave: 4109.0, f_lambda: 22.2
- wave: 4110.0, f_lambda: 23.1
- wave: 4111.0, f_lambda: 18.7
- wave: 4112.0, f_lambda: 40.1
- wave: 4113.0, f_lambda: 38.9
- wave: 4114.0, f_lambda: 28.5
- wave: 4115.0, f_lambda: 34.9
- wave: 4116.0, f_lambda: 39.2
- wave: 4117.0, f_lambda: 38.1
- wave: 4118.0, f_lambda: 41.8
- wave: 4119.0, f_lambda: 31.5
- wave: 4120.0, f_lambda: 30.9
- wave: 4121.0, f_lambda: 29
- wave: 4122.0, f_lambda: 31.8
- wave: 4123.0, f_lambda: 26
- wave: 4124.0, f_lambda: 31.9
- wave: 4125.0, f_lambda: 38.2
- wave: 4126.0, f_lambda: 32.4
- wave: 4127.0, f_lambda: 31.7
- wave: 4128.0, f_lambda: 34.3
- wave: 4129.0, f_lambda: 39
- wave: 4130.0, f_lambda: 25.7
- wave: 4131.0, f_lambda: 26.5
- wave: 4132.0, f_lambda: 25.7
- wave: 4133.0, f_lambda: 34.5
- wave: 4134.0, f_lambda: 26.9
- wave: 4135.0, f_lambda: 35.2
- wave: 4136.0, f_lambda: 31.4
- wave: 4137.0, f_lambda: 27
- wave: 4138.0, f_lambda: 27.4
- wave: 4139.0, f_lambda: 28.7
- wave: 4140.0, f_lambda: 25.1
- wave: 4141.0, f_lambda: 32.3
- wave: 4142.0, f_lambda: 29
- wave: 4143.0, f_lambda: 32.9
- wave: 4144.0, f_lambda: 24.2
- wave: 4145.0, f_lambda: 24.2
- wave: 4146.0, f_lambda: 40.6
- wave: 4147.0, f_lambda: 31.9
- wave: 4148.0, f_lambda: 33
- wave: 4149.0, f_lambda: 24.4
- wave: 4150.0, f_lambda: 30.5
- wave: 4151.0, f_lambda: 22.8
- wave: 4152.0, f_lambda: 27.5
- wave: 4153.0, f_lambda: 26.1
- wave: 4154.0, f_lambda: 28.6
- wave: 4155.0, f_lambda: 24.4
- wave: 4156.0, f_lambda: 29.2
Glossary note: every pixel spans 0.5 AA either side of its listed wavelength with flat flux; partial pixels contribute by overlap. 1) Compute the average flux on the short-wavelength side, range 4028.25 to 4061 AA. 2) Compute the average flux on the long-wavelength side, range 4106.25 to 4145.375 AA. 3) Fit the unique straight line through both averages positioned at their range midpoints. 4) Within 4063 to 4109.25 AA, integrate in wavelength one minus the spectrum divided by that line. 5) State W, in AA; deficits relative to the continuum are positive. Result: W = 2.3 AA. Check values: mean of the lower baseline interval 31.3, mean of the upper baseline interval 31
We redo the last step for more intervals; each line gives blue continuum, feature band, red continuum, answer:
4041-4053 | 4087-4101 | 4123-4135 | 0.28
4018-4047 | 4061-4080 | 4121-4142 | 1.74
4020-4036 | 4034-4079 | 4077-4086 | 1.00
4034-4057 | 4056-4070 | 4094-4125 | 0.84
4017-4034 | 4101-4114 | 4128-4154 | -0.08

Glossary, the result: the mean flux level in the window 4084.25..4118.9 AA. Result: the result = 31.5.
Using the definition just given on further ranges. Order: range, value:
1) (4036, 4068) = 30.7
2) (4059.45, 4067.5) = 28.9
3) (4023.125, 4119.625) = 30.5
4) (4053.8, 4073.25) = 29.4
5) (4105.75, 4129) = 32.4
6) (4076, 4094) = 31.9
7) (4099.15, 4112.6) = 28.8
